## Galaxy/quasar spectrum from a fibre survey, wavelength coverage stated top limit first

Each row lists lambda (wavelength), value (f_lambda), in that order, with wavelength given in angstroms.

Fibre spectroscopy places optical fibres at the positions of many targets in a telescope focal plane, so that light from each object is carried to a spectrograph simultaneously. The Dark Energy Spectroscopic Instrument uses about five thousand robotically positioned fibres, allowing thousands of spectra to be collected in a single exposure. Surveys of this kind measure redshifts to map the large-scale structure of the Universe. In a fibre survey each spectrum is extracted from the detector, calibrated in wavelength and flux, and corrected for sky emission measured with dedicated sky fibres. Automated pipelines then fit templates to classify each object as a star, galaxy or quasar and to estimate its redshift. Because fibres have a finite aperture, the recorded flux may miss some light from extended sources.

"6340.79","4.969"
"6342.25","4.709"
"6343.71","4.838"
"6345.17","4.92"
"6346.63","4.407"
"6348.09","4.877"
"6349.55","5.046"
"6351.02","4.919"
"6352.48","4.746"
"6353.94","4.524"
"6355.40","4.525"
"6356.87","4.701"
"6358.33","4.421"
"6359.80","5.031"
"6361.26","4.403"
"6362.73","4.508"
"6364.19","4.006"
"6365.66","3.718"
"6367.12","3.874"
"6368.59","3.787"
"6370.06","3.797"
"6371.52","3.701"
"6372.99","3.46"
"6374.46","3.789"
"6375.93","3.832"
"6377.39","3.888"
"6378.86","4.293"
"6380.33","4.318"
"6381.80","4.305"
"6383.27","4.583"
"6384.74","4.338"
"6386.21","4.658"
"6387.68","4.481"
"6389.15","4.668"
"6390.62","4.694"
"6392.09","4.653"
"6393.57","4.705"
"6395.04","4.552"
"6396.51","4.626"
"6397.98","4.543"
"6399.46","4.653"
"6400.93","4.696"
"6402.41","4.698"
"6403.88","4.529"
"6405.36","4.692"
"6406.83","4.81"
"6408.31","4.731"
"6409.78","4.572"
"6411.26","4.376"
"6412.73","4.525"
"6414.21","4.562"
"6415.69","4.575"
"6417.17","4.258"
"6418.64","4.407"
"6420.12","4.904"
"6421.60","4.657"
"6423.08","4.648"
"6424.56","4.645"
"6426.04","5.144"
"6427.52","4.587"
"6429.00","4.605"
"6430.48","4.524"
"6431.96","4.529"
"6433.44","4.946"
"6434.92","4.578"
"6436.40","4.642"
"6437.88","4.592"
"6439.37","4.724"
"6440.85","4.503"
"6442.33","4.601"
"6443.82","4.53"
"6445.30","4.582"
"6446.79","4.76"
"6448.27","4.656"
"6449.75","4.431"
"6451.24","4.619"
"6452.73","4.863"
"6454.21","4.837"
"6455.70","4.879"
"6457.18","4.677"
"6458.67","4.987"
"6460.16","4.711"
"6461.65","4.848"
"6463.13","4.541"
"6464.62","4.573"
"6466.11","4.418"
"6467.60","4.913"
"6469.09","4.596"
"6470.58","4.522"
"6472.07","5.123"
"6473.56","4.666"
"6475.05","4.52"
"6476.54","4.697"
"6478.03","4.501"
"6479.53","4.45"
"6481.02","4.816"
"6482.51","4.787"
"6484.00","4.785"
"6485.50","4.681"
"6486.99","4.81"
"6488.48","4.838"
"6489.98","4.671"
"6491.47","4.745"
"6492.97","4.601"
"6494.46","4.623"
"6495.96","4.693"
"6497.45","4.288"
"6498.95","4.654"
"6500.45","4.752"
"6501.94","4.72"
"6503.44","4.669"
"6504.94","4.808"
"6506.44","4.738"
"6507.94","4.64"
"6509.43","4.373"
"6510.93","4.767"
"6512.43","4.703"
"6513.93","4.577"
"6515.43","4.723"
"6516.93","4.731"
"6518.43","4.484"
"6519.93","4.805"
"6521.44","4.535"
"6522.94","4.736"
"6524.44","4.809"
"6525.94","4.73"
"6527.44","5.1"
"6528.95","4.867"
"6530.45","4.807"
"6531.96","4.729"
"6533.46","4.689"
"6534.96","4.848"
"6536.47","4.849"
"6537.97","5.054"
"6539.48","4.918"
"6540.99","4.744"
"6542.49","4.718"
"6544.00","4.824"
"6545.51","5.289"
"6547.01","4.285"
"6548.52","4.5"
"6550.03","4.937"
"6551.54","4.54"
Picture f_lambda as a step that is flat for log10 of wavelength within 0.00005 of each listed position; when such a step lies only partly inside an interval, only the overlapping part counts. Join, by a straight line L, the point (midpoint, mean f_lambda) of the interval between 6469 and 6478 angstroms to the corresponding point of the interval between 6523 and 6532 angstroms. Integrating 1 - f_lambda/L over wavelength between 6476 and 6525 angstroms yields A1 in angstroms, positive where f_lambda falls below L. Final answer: 0.9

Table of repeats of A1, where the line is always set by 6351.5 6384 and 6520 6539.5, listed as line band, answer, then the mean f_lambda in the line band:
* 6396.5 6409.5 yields -0.99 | 4.66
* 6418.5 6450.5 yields -1.43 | 4.65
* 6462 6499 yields -0.28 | 4.66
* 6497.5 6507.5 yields 0.04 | 4.69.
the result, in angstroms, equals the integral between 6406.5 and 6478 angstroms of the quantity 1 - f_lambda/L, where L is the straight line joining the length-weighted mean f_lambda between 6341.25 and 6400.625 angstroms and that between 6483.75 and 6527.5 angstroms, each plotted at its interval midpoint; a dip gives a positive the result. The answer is -1.51 angstroms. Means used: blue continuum 4.42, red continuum 4.69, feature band 4.66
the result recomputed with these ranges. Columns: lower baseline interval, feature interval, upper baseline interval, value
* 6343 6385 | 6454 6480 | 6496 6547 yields -0.5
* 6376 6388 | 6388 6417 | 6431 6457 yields -1.2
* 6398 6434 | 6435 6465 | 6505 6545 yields 0.0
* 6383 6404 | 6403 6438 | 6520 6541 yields 0.2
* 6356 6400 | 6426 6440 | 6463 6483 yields -0.5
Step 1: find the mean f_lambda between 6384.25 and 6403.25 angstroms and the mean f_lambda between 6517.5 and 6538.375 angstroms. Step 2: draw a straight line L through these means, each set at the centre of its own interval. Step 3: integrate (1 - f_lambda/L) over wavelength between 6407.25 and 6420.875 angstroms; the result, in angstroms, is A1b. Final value 0.3 angstroms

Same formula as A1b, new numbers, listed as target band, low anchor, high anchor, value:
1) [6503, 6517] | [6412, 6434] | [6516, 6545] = 0.3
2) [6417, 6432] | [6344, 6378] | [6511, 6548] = -0.6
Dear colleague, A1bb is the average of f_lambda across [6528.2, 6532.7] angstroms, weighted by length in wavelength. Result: 4.8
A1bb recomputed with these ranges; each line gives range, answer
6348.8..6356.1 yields 4.76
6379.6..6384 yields 4.4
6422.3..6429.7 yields 4.72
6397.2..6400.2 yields 4.6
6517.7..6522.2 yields 4.6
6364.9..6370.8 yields 3.8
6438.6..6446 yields 4.59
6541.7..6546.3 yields 4.94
